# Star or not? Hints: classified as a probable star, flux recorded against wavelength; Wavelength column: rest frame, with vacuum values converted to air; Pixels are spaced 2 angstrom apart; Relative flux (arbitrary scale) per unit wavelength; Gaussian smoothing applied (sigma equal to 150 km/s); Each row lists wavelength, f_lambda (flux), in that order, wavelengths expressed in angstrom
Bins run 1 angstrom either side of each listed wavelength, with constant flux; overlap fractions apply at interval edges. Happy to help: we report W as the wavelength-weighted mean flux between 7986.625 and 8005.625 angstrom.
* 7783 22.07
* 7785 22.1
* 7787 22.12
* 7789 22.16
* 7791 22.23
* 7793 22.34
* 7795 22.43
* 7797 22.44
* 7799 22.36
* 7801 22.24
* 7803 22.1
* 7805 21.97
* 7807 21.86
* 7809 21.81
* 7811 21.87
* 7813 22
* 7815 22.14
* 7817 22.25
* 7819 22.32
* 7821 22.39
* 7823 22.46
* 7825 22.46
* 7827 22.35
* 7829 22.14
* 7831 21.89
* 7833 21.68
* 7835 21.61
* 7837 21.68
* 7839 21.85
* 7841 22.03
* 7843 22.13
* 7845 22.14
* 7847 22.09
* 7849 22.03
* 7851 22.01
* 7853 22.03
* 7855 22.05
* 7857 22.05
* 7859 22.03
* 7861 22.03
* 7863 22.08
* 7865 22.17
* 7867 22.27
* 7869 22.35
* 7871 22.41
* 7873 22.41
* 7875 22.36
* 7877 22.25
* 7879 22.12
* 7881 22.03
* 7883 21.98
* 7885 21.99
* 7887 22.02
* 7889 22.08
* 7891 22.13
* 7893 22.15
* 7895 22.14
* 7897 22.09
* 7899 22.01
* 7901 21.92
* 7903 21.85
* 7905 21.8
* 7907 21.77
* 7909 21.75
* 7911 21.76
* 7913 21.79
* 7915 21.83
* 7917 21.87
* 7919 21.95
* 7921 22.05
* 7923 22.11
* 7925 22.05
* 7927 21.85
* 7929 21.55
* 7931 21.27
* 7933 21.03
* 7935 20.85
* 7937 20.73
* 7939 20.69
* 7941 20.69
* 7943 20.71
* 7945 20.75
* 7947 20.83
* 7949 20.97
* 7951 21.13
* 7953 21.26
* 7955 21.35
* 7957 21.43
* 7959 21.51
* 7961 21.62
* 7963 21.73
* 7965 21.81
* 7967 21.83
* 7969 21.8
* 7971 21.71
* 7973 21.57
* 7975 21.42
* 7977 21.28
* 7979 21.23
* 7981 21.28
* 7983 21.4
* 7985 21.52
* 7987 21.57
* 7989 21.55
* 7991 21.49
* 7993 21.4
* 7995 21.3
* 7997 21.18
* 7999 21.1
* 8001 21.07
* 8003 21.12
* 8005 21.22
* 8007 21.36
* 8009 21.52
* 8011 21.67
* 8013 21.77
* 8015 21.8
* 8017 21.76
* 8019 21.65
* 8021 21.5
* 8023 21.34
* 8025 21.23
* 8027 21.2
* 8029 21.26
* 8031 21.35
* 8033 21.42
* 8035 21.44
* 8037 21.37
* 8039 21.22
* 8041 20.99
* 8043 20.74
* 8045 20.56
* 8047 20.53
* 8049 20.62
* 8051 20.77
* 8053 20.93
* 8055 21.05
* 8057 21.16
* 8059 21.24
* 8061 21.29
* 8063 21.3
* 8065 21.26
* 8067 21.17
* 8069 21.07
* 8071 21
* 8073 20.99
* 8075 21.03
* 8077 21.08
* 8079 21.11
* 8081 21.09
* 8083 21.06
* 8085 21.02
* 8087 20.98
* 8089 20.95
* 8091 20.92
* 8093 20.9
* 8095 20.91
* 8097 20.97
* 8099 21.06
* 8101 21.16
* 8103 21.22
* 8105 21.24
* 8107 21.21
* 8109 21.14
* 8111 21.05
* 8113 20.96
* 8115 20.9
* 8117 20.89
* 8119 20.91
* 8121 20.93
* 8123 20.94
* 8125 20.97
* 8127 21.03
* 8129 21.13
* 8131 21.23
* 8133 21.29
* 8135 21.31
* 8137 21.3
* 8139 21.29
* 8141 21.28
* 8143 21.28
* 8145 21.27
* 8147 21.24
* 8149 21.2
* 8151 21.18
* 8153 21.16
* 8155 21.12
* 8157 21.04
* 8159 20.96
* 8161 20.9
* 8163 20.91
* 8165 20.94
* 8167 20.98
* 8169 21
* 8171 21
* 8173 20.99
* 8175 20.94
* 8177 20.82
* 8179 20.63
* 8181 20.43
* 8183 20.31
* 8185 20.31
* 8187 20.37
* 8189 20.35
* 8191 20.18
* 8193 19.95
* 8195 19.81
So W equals 21.3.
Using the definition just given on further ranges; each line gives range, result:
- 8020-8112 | 21.1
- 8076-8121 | 21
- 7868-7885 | 22.2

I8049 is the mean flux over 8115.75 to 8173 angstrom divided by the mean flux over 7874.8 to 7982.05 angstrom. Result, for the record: 0.98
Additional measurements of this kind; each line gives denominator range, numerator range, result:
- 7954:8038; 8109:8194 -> 0.98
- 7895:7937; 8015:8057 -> 0.97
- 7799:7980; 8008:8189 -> 0.97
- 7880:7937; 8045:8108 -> 0.96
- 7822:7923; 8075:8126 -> 0.95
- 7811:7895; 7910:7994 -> 0.97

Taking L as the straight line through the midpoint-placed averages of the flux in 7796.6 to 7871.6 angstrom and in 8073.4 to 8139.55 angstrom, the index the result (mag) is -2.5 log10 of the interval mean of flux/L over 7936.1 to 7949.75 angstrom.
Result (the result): 0.05 mag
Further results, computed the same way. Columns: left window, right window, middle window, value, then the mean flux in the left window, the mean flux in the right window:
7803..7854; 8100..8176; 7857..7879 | -0.01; 22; 21.1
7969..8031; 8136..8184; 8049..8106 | 0.01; 21.4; 21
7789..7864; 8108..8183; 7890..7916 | 0.00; 22.1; 21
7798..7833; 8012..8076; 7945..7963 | 0.02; 22.1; 21.2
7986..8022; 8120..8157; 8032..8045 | 0.01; 21.4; 21.2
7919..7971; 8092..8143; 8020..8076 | 0.00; 21.4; 21.1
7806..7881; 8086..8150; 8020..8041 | 0.01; 22.1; 21.1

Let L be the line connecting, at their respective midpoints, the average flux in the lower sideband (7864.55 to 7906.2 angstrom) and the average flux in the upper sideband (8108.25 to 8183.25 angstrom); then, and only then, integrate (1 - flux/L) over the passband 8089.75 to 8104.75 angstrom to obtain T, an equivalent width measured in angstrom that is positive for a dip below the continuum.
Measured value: 0.1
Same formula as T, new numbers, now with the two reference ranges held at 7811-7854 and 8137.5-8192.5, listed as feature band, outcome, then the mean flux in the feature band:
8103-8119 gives 0.0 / 21.1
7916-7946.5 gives 0.5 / 21.3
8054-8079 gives 0.1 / 21.1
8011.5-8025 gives -0.1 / 21.6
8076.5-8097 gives 0.2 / 21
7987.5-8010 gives 0.2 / 21.3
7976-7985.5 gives 0.1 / 21.3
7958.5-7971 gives -0.1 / 21.7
